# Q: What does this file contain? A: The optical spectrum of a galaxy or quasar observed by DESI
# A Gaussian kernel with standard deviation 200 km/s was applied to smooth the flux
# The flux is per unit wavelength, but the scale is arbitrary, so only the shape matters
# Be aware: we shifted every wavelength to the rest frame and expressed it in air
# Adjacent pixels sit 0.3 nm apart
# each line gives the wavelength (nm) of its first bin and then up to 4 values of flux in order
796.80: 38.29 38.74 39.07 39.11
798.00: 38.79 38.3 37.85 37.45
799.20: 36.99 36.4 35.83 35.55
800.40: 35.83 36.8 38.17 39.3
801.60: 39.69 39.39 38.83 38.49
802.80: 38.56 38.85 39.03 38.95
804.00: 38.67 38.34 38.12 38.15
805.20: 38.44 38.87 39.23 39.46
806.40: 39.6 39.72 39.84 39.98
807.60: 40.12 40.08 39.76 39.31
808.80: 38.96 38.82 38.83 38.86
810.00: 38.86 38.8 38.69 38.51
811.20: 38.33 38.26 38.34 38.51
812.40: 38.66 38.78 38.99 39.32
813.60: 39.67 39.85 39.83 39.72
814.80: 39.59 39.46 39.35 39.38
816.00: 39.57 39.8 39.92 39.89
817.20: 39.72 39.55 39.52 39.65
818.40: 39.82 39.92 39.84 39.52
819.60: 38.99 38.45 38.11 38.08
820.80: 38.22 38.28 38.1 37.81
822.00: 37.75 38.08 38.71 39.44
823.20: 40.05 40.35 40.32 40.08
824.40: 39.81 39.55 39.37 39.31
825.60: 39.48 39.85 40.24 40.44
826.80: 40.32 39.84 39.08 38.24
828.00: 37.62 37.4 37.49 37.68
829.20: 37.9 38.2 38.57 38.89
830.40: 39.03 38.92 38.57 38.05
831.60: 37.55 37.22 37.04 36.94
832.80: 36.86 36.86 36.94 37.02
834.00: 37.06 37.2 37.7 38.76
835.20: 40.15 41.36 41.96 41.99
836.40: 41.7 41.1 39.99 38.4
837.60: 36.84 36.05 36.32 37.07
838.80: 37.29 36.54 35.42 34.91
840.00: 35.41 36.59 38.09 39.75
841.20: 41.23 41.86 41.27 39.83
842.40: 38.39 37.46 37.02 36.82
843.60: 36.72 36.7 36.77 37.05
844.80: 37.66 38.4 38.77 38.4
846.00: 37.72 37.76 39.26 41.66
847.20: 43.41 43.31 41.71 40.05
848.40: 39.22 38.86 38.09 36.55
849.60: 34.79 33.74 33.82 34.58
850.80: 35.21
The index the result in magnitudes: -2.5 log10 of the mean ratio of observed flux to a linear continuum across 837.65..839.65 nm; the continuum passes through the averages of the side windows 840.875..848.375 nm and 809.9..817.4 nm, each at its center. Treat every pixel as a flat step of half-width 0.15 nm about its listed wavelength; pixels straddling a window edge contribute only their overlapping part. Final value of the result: 0.08 mag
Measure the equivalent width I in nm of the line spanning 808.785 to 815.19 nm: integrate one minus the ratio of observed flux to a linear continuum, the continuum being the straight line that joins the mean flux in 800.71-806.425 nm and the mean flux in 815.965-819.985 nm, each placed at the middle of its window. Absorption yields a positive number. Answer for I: 0.05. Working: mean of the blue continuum 38.8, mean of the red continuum 39.6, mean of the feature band 39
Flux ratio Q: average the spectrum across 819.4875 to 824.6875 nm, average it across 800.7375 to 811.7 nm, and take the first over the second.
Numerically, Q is 1.00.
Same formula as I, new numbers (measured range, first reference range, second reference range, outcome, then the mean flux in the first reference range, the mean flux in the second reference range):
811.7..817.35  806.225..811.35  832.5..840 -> -0.06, 39.2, 38.1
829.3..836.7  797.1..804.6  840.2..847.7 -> 0.03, 38.1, 38.9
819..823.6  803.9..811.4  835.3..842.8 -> 0.03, 39.1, 38.7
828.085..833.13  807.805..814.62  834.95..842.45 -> 0.13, 39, 38.8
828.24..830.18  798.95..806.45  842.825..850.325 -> 0.01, 38.2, 38.2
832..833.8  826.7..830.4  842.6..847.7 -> 0.07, 38.4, 38.6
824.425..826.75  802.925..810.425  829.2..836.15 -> -0.07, 39.1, 38.3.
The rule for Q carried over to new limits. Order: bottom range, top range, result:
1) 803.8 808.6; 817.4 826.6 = 1.00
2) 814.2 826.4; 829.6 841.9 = 0.97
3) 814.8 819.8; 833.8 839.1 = 0.98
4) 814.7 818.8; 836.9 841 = 0.93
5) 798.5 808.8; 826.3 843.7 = 0.99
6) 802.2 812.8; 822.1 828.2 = 1.01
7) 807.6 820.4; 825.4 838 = 0.98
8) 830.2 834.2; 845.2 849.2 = 1.06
